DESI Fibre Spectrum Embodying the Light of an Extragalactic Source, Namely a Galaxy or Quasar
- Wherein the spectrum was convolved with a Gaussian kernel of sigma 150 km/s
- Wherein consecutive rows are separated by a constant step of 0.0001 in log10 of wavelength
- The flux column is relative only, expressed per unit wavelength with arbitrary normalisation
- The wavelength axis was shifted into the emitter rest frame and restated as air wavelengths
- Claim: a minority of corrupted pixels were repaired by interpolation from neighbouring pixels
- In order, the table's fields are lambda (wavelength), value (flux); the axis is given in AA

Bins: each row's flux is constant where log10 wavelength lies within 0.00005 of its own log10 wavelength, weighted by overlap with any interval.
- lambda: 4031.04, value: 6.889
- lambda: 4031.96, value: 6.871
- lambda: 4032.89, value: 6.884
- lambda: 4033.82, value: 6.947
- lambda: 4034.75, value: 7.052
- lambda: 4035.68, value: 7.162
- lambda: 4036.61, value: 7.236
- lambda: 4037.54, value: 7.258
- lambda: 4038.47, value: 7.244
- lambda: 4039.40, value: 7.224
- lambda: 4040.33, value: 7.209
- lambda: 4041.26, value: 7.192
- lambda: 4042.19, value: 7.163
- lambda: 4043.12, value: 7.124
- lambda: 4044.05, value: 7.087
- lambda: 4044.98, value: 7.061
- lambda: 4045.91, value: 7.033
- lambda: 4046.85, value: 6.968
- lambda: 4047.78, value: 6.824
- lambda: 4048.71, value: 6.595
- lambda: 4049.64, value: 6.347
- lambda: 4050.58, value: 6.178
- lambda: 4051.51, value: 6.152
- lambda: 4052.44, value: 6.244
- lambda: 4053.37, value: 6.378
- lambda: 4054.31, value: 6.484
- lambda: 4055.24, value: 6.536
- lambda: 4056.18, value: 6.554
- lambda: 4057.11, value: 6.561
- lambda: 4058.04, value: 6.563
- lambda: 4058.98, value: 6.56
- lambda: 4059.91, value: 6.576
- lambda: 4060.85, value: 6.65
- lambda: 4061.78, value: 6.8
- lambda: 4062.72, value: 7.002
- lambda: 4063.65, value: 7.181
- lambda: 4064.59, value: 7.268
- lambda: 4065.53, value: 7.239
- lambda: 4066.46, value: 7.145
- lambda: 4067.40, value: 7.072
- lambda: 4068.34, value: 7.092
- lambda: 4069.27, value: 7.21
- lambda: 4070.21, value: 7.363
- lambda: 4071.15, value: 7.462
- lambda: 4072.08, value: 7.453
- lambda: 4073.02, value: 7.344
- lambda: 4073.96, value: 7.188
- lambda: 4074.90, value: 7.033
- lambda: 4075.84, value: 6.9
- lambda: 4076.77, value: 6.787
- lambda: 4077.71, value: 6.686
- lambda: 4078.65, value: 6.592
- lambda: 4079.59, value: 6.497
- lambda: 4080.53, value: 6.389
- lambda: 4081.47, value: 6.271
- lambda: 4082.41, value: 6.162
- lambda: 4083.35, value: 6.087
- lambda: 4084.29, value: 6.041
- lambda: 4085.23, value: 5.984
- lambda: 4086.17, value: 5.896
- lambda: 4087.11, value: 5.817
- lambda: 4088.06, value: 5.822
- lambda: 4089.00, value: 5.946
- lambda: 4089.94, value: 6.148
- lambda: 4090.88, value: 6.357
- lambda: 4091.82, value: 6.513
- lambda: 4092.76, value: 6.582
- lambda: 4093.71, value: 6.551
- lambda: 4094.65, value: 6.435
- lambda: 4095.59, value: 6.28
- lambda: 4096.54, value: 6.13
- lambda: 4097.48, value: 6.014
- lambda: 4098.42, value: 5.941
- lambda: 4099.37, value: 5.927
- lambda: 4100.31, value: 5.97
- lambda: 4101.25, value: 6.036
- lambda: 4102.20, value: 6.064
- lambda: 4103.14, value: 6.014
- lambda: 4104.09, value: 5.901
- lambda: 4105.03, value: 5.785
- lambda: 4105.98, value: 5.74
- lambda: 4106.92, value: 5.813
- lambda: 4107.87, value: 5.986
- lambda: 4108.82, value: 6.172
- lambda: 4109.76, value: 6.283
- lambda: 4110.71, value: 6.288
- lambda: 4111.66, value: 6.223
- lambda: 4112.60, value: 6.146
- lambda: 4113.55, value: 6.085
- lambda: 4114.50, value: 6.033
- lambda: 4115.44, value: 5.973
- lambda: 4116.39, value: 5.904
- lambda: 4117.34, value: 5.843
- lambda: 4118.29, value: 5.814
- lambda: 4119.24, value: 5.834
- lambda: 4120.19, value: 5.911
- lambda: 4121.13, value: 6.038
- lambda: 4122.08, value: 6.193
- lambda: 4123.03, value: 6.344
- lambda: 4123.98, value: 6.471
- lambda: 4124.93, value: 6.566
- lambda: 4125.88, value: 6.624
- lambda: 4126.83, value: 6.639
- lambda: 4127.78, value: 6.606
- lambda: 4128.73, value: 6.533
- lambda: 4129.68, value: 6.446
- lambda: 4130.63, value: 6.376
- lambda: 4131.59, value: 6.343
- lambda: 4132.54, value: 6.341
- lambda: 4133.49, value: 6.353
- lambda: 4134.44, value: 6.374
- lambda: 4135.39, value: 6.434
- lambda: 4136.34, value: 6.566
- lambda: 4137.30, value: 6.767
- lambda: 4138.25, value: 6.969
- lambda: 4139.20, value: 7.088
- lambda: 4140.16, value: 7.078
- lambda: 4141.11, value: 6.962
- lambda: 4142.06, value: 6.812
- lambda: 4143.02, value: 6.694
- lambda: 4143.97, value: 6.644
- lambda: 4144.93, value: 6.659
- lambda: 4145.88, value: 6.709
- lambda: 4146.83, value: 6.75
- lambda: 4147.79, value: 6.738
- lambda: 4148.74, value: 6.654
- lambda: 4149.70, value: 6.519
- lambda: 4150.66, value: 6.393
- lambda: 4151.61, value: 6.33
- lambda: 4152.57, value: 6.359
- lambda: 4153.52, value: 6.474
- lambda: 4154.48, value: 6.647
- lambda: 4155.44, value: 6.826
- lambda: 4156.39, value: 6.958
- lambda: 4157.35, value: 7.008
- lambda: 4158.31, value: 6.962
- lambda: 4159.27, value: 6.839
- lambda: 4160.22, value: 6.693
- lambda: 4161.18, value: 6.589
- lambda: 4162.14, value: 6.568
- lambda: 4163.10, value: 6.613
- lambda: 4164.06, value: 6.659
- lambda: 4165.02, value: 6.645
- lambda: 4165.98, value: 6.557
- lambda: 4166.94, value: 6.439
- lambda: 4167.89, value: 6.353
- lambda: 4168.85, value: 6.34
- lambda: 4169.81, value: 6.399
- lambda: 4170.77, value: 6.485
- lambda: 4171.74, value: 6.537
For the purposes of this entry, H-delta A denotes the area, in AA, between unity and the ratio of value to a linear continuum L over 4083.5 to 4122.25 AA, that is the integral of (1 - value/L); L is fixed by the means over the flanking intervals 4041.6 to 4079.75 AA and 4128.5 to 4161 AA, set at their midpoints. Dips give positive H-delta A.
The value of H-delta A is 4.0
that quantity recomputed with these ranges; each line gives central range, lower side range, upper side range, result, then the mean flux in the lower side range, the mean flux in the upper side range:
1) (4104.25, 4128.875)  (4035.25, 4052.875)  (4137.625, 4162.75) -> 2.3 AA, 6.91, 6.73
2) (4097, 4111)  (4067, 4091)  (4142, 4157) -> 1.3 AA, 6.6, 6.63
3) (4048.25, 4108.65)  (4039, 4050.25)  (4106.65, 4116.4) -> 0.6 AA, 6.97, 6.09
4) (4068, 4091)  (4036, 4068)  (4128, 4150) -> 0.7 AA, 6.85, 6.64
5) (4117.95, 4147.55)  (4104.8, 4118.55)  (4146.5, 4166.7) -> -1.0 AA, 6.01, 6.65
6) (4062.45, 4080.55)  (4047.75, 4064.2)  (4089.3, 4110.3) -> -1.8 AA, 6.56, 6.12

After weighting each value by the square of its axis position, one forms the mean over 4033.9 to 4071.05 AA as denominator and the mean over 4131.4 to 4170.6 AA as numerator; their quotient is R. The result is 1.01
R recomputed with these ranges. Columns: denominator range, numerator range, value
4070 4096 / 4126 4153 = 1.04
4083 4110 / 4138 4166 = 1.13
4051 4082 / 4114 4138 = 0.95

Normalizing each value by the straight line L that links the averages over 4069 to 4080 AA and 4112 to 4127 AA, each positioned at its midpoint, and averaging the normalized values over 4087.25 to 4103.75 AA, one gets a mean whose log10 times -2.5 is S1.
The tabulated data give 0.08 mag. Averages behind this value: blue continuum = 7.04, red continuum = 6.14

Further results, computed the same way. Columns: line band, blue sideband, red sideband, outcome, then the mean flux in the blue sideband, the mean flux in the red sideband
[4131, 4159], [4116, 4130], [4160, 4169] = -0.043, 6.25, 6.55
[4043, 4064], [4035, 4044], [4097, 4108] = 0.040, 7.19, 5.93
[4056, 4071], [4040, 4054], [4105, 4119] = -0.061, 6.76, 6.01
